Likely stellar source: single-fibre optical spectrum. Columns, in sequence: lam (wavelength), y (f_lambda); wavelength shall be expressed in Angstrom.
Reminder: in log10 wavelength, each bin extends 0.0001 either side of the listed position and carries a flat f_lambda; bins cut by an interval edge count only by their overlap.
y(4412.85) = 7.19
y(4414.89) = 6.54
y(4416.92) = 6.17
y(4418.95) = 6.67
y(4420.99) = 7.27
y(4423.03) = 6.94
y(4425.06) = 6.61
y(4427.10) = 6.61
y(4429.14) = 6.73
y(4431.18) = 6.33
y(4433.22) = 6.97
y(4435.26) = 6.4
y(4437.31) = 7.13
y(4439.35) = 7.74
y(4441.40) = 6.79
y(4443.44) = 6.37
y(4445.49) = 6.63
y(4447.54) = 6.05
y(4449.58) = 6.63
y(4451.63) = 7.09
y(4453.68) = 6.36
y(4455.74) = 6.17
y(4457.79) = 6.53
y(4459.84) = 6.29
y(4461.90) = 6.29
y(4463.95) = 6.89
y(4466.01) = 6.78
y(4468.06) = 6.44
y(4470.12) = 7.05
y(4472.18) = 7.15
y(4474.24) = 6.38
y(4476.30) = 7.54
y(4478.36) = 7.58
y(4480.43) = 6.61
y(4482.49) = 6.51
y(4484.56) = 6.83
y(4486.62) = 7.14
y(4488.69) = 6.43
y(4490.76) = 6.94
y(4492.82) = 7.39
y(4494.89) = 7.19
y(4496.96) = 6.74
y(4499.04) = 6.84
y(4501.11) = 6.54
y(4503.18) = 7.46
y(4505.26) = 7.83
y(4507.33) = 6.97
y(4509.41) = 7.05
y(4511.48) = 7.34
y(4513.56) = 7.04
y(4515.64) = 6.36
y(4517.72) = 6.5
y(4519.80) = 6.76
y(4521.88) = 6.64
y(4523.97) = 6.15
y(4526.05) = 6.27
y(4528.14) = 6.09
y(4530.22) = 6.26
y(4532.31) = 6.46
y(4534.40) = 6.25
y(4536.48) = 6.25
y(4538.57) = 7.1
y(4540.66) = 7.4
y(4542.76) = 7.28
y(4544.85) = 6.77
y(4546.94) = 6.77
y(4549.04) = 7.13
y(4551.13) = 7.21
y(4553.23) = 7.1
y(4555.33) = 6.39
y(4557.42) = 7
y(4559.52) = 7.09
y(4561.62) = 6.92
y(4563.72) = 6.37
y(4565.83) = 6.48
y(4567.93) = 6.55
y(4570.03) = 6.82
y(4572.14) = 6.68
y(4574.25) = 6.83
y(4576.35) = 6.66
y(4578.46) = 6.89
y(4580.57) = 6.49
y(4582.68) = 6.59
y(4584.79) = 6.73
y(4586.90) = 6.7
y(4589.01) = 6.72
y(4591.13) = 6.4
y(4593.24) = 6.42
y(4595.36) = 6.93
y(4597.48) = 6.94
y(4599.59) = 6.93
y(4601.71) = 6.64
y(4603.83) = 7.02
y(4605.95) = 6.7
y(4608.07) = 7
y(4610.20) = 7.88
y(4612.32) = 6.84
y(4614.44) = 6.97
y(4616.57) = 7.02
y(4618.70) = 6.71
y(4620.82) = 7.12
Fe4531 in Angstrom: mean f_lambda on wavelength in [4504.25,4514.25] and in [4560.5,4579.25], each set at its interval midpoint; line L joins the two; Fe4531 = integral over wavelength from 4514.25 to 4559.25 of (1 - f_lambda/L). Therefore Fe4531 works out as 2.0 Angstrom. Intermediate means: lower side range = 7.26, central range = 6.68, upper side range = 6.69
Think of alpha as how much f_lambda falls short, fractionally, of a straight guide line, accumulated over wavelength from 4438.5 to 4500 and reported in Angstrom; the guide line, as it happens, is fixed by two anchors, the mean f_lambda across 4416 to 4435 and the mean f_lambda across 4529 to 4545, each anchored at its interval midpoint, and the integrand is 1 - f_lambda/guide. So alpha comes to -0.70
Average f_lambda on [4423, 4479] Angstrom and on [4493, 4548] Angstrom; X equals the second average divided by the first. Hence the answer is 1.01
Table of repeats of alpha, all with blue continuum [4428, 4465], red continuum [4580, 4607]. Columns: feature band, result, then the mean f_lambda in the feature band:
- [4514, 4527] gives 0.4 Angstrom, 6.47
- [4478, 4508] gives -1.5 Angstrom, 6.99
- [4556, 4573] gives -0.1 Angstrom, 6.73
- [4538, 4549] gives -0.6 Angstrom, 7.06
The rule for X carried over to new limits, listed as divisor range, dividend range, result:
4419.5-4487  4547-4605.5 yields 1.00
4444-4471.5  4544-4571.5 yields 1.04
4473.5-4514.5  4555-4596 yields 0.95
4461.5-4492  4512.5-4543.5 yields 0.96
